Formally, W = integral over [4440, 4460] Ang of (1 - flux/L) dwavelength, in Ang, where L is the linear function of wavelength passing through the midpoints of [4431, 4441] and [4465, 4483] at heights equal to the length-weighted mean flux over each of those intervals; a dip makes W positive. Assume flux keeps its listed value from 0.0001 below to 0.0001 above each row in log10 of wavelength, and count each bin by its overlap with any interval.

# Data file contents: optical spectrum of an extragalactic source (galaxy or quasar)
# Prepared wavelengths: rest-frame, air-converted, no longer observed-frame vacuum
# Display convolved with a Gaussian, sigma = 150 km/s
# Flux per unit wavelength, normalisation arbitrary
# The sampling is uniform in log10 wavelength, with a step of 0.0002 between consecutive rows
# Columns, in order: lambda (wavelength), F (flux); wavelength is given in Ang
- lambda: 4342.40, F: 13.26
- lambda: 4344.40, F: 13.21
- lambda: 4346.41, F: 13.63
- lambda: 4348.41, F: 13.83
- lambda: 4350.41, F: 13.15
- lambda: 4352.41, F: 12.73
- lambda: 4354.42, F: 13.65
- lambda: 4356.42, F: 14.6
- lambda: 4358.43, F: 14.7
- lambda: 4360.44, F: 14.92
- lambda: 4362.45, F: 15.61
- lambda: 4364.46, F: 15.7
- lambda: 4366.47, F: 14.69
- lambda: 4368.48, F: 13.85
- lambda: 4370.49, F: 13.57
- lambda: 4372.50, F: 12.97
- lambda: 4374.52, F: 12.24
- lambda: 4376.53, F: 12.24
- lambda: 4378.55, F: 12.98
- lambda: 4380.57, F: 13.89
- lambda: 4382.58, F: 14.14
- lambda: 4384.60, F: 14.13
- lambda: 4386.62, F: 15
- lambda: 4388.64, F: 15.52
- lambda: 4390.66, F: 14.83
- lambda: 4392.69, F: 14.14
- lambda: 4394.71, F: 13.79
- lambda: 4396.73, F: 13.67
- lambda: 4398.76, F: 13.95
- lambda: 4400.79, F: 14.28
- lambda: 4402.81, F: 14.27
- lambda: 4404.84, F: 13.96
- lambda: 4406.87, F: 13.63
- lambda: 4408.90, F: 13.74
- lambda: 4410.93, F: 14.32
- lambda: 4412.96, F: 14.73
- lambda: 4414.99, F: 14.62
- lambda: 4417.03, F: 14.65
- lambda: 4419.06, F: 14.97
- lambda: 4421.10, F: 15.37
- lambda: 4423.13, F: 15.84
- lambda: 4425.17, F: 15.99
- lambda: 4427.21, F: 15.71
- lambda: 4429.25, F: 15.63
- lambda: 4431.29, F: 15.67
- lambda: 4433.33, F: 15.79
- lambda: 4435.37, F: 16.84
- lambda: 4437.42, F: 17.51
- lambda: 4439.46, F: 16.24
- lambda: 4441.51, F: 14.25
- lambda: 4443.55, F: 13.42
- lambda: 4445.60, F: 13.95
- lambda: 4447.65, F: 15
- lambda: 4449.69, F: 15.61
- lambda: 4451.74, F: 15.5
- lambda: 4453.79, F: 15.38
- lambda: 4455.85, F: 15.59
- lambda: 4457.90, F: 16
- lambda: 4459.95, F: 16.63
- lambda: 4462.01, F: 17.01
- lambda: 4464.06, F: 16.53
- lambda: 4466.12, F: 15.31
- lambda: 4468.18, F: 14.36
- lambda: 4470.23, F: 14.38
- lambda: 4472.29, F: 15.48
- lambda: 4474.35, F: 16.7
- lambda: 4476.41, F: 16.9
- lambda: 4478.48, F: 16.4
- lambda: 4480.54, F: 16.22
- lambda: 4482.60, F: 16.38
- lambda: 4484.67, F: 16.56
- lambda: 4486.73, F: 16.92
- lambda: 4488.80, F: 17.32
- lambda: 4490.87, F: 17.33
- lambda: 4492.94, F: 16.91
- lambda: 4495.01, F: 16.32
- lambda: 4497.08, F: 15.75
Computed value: 1.3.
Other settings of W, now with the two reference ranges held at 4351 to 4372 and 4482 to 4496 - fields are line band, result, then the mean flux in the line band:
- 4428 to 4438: -0.3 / 16.2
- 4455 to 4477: 0.7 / 15.9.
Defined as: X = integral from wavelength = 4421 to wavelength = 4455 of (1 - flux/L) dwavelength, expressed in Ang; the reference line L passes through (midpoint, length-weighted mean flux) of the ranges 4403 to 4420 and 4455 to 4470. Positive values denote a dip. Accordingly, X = -0.9 Ang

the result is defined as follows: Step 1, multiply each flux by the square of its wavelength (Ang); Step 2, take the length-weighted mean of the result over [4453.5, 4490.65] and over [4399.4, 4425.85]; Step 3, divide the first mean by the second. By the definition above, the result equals 1.1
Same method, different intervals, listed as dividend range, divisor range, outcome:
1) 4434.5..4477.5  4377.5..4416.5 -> 1.13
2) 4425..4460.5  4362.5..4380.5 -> 1.18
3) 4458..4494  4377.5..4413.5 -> 1.19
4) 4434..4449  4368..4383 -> 1.20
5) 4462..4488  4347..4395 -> 1.20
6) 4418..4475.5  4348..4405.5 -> 1.15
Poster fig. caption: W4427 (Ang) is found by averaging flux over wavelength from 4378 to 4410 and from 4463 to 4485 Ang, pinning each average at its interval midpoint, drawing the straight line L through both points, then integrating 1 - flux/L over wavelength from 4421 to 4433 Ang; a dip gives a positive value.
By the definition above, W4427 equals -0.7 Ang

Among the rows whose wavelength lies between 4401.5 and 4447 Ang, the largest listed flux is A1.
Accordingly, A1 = 17.51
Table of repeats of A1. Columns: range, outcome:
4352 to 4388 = 15.7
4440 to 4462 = 16.63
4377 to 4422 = 15.52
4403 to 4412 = 14.32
